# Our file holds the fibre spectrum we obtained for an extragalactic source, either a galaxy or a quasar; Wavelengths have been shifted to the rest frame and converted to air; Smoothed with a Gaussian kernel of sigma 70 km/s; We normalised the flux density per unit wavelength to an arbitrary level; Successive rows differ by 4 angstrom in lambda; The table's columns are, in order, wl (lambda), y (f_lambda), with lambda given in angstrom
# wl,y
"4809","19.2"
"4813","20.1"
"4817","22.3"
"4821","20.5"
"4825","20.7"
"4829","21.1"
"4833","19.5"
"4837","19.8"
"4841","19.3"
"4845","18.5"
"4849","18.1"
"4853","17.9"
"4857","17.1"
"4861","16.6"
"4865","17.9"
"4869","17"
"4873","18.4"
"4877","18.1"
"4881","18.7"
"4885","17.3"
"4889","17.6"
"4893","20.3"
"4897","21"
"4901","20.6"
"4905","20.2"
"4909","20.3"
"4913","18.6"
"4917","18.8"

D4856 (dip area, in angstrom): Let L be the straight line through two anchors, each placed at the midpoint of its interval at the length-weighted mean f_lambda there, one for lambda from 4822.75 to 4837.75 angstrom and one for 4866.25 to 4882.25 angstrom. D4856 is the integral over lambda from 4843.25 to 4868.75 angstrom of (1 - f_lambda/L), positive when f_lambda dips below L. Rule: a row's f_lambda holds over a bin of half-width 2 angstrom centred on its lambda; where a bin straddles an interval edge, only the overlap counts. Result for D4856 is 1.8 angstrom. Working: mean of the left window 20.3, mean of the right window 18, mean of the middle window 17.6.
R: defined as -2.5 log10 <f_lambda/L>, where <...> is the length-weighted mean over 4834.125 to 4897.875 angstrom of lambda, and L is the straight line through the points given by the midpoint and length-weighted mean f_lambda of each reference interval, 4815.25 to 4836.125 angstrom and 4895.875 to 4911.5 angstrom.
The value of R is 0.127 mag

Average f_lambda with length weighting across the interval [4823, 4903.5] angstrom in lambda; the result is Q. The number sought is 18.8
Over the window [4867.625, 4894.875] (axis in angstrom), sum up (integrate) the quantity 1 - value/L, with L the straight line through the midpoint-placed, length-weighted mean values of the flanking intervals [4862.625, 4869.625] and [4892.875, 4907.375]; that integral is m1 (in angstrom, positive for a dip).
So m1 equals 0.9 angstrom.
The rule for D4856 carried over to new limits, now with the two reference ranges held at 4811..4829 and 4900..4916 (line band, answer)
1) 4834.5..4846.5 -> 0.8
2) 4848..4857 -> 1.2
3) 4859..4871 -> 1.9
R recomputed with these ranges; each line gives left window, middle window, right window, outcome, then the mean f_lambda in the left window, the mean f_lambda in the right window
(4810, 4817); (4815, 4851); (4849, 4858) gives -0.04 mag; 20.6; 17.7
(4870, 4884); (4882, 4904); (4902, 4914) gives -0.02 mag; 18.2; 19.9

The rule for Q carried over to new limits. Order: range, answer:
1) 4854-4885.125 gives 17.7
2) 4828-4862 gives 18.6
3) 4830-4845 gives 19.5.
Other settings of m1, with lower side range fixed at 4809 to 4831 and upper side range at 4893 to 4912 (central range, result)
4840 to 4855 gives 1.64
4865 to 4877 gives 1.60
